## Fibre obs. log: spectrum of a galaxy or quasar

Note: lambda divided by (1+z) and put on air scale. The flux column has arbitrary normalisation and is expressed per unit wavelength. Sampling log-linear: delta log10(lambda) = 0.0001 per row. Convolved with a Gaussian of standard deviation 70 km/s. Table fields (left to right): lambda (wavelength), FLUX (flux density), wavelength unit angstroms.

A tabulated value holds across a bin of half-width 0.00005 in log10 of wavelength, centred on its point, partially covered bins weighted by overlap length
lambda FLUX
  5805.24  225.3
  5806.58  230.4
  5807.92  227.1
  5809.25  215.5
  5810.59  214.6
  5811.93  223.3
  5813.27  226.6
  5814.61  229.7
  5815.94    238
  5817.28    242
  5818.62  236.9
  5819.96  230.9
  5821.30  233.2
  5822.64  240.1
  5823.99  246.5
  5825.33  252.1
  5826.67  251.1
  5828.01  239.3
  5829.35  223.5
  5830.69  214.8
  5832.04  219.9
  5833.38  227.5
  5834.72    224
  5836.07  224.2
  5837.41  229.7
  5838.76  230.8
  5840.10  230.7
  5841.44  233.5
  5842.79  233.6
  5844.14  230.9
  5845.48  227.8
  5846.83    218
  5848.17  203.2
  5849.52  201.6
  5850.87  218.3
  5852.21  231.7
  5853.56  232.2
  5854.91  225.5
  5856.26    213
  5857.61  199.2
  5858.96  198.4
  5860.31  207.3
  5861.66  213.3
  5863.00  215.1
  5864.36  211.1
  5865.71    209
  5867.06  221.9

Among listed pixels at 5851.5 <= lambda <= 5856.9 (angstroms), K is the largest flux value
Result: 232.2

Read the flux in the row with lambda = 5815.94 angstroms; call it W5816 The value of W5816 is 238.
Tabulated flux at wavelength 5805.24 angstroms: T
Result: 225.3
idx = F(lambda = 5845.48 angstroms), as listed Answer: 227.8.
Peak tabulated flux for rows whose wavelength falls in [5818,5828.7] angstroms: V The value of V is 252.1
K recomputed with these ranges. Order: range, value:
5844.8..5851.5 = 227.8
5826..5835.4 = 251.1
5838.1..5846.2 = 233.6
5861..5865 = 215.1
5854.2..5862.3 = 225.5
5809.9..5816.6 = 238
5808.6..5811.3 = 215.5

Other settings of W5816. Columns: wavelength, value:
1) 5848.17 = 203.2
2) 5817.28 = 242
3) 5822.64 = 240.1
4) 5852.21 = 231.7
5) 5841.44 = 233.5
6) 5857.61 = 199.2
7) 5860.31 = 207.3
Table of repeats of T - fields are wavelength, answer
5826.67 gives 251.1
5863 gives 215.1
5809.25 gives 215.5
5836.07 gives 224.2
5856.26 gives 213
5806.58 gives 230.4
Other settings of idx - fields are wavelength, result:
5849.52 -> 201.6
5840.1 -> 230.7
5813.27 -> 226.6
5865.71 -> 209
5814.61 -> 229.7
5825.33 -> 252.1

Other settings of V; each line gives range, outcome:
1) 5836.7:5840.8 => 230.8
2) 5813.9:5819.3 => 242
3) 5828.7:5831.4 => 223.5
